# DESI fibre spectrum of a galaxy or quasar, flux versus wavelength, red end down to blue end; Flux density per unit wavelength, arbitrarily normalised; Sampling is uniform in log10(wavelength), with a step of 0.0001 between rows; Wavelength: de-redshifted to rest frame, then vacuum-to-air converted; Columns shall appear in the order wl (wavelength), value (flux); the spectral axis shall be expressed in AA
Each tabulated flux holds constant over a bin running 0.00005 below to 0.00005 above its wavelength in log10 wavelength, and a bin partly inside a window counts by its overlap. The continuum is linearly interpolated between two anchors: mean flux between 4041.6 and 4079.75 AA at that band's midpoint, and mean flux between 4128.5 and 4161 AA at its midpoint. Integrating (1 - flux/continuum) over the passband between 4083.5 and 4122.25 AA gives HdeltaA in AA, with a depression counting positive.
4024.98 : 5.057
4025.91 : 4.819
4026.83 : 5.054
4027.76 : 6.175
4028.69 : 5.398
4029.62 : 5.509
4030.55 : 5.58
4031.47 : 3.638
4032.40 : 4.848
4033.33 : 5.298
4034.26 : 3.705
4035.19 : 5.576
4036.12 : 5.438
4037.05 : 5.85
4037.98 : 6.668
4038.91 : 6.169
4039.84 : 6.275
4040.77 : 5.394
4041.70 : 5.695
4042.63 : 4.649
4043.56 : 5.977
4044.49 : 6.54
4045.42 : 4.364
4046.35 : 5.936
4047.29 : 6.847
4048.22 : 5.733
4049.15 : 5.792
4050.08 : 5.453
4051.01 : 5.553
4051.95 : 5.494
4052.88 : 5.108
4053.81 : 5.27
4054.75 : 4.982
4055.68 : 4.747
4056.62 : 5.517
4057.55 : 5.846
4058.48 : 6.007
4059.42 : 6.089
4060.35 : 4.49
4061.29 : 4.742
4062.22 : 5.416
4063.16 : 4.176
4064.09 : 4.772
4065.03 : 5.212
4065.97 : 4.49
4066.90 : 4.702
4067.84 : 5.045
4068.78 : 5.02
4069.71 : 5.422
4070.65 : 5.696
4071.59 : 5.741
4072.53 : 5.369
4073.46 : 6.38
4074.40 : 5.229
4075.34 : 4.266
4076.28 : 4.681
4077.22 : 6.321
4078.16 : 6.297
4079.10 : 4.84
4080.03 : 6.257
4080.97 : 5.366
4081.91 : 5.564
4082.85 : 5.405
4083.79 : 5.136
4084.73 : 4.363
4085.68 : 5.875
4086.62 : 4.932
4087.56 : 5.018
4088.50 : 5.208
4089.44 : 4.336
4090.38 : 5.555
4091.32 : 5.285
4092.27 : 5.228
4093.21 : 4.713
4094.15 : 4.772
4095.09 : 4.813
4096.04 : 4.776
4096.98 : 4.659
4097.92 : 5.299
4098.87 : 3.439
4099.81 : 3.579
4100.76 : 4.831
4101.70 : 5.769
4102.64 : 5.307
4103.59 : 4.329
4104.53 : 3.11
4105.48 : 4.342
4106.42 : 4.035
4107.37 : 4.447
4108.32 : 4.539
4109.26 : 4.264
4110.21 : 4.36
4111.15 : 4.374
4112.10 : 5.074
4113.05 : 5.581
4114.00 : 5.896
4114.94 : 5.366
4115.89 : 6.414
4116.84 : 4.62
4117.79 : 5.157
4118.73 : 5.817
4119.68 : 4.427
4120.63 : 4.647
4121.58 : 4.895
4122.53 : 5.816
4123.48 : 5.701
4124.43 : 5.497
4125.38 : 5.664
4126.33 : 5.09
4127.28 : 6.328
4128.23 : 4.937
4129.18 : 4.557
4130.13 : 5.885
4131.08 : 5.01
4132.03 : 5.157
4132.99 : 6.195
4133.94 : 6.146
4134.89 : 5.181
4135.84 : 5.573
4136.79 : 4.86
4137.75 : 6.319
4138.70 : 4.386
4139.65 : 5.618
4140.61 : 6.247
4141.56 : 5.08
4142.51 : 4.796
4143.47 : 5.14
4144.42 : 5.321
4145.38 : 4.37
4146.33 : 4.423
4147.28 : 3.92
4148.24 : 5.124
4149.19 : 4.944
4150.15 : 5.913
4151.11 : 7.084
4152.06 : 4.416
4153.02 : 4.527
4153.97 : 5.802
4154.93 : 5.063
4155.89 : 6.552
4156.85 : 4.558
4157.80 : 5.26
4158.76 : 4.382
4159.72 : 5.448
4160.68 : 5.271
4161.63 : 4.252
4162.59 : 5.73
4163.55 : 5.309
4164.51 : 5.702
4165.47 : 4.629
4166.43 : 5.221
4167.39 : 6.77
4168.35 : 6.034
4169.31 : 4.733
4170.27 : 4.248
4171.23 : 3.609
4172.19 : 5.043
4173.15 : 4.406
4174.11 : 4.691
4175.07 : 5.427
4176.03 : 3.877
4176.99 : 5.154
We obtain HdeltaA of 3.35 AA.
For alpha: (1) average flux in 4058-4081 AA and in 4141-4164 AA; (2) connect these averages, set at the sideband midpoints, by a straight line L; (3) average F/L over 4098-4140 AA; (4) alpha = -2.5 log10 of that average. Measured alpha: 0.03 mag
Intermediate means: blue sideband 5.28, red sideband 5.12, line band 5.06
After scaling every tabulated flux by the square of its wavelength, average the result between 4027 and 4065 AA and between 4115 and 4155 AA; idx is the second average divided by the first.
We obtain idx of 1.0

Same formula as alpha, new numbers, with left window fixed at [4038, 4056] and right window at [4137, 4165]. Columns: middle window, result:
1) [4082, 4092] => 0.07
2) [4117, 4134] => -0.01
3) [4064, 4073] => 0.07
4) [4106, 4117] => 0.09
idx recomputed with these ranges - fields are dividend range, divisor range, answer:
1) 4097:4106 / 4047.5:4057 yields 0.84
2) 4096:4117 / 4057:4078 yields 0.92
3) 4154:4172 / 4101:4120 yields 1.09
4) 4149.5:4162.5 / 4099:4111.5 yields 1.23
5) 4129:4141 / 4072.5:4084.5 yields 1.03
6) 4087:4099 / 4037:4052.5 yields 0.87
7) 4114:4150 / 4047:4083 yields 1.02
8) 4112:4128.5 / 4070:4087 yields 1.01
